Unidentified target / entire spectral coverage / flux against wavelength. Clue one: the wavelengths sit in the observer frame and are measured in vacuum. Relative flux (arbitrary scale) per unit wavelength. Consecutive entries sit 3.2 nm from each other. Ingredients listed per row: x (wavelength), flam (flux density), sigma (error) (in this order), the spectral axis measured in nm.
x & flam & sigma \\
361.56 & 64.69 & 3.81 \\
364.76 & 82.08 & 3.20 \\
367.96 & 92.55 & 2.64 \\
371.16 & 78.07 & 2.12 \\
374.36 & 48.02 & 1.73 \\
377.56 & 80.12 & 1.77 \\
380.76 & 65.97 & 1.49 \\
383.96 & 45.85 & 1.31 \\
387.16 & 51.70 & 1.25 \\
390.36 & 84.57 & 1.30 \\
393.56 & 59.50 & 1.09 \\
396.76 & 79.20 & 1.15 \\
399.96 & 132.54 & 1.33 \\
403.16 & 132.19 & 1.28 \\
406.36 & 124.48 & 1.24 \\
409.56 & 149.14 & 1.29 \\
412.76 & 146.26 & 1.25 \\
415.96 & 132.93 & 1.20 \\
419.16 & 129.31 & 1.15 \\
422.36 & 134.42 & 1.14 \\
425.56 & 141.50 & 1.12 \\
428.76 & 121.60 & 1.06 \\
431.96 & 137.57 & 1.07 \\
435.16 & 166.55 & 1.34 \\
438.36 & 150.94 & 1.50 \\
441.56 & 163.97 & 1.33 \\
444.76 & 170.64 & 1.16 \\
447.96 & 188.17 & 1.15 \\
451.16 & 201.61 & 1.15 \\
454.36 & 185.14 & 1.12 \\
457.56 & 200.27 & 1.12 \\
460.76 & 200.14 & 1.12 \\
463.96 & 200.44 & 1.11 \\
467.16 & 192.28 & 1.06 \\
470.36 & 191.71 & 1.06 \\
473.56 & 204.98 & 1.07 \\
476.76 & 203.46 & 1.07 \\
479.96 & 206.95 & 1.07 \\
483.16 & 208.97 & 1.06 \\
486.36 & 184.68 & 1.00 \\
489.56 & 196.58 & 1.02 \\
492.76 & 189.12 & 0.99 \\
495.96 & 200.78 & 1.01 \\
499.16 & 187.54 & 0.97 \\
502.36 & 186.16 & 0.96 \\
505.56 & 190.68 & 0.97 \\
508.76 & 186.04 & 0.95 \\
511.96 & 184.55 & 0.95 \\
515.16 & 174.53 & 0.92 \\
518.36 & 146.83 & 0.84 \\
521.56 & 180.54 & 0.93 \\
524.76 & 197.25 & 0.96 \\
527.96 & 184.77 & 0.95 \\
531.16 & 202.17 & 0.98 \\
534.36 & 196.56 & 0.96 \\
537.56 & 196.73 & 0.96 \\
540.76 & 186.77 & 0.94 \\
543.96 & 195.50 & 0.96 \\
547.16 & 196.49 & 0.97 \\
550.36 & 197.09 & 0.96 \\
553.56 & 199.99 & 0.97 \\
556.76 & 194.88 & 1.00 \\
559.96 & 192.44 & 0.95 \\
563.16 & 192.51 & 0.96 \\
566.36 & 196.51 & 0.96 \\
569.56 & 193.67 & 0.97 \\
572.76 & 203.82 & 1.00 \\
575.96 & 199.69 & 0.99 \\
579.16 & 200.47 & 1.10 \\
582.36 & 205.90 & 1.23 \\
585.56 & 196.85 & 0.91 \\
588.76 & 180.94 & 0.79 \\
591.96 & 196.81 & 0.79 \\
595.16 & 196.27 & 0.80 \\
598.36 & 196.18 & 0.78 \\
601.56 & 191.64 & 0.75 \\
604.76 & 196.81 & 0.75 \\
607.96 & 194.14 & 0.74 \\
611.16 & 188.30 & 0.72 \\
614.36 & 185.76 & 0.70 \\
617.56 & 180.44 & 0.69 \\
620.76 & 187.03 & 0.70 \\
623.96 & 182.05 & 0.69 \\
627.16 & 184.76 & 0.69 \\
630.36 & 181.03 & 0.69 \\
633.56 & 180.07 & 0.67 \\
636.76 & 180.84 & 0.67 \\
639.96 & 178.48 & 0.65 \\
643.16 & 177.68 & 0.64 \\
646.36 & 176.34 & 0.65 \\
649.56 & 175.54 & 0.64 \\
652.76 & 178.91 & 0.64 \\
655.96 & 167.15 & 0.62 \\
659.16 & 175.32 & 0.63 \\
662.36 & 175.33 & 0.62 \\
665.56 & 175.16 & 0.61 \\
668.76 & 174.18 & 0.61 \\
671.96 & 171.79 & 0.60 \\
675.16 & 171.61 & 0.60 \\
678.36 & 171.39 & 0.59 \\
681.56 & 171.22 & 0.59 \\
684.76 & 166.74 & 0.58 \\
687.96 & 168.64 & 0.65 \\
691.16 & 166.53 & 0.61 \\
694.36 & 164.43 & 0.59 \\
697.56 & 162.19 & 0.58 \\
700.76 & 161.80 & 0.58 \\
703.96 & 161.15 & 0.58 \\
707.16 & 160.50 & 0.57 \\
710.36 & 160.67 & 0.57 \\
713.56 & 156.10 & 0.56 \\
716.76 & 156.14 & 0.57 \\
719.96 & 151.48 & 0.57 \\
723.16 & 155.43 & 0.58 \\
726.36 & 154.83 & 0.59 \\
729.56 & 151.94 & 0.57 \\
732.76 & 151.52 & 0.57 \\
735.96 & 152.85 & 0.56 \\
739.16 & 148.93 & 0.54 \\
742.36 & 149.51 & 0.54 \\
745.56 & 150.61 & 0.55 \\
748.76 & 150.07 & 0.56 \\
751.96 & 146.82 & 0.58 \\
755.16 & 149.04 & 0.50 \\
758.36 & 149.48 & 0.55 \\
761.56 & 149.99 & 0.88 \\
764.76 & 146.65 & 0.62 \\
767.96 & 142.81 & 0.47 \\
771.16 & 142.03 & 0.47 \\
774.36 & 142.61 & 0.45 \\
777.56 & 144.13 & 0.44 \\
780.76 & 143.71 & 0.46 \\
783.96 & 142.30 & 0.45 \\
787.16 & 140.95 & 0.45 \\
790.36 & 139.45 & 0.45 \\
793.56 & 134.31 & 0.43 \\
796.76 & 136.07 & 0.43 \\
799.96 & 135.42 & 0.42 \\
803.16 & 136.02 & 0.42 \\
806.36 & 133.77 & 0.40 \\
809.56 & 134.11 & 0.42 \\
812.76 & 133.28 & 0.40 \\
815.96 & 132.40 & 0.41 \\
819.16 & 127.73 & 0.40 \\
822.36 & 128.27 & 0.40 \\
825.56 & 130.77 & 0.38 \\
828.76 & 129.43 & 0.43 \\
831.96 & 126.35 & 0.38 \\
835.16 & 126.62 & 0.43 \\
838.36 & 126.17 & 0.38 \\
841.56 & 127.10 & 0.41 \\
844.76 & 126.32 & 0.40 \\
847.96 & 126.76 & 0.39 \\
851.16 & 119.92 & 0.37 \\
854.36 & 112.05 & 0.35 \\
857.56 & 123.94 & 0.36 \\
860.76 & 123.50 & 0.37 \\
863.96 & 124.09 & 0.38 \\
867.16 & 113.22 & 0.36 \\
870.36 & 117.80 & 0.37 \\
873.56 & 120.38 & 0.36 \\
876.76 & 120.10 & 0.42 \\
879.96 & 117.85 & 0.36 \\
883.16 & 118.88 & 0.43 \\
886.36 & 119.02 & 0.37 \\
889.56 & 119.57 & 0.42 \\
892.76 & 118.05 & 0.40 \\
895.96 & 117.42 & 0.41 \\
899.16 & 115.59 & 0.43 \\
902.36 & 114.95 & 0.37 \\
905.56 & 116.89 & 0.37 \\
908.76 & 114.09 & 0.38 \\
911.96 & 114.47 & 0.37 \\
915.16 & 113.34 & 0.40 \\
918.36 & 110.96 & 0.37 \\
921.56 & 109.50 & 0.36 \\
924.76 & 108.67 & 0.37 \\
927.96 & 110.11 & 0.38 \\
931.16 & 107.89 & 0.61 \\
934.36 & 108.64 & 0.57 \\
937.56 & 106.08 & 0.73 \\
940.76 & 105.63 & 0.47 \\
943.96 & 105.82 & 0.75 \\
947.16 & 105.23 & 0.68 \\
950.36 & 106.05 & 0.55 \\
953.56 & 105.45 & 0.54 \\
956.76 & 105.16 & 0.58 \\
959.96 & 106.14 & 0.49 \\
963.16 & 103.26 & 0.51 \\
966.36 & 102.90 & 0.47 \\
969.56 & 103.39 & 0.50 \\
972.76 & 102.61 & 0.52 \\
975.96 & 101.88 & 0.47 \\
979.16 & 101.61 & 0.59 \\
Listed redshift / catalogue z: 0.000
